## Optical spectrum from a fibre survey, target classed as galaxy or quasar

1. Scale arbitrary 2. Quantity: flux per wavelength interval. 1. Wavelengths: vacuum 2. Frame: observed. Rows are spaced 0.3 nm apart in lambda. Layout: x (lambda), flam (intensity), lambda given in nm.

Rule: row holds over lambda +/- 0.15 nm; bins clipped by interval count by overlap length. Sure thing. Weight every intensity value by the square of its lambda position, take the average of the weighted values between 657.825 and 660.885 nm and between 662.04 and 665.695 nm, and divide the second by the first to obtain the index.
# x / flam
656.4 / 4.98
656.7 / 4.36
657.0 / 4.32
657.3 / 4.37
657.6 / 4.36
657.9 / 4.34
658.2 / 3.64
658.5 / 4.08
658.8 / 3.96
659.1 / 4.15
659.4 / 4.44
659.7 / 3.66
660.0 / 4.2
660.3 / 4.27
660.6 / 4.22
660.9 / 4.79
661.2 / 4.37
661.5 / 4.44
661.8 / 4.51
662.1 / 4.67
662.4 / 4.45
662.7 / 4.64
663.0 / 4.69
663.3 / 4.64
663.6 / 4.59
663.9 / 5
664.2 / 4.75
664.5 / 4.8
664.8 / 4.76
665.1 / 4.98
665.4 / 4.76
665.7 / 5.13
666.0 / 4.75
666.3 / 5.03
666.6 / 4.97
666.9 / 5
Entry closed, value 1.17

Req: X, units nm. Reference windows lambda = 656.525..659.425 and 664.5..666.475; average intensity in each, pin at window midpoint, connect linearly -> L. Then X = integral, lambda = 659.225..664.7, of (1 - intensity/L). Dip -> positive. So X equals 0.075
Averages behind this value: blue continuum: 4.2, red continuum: 4.89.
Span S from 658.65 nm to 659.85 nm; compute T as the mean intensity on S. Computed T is 4.05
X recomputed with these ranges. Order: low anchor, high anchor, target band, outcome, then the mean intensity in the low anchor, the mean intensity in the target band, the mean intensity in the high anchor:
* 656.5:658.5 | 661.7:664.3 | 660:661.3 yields 0.03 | 4.24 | 4.39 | 4.66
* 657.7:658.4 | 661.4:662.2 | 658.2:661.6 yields 0.06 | 4.02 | 4.21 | 4.54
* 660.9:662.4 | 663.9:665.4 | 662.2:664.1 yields 0.00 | 4.52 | 4.67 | 4.83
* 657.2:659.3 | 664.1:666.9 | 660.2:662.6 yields -0.01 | 4.13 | 4.47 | 4.89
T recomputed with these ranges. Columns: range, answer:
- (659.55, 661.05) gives 4.23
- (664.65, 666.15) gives 4.88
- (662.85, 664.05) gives 4.73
